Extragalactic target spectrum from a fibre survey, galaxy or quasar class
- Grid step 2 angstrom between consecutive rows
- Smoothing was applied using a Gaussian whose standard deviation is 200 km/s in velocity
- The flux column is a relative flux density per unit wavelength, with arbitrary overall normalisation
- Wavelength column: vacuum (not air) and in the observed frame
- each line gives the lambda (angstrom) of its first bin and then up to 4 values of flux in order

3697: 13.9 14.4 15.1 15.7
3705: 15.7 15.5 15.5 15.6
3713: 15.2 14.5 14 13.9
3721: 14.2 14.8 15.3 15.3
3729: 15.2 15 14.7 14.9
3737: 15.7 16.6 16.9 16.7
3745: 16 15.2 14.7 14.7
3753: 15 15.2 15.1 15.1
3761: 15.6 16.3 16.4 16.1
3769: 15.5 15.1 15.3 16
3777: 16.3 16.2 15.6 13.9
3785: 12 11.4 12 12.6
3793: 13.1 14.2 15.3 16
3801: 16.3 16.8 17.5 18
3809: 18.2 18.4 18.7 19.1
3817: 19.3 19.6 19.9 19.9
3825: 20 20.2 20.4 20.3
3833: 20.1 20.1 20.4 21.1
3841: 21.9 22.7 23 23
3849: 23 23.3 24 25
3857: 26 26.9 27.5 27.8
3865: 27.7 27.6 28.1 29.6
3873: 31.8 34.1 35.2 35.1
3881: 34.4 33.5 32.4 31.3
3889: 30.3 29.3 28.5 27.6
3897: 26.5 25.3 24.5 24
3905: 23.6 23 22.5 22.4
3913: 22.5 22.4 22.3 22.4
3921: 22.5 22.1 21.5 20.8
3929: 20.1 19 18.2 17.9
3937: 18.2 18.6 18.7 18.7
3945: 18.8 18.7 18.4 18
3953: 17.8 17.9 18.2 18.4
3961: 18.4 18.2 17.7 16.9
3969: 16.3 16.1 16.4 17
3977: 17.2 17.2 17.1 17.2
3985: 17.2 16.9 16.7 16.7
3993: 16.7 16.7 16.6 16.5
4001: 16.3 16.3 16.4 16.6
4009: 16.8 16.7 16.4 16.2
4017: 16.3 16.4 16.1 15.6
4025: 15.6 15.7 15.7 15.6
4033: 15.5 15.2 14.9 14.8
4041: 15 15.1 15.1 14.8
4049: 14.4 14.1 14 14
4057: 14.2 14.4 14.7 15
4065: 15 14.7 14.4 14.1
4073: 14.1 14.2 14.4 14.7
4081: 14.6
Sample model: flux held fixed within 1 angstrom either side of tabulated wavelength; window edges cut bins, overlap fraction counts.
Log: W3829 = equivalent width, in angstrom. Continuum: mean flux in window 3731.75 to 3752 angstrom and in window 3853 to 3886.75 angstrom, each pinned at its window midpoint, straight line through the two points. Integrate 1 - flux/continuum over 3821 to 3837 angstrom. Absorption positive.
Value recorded 3.3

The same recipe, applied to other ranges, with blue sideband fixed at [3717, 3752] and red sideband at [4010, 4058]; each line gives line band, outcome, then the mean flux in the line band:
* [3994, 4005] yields -0.8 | 16.5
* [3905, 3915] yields -4.8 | 22.7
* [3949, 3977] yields -4.1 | 17.5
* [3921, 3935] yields -4.6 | 20.3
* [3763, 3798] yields 1.5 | 14.6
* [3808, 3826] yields -4.7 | 19.2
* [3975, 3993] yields -2.0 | 17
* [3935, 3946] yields -2.3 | 18.5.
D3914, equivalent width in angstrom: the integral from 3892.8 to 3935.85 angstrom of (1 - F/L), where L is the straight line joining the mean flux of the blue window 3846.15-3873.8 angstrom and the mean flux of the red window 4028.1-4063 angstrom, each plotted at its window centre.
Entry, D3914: 1.0 angstrom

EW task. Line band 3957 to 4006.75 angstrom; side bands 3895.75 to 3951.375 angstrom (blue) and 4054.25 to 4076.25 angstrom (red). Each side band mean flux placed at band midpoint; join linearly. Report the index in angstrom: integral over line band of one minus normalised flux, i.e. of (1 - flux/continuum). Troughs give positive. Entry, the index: 3.8 angstrom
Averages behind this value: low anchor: 21.2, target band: 17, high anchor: 14.4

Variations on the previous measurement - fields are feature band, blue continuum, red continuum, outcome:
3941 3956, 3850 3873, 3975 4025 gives 1.5 angstrom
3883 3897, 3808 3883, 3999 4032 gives -4.9 angstrom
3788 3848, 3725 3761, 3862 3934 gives 6.4 angstrom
